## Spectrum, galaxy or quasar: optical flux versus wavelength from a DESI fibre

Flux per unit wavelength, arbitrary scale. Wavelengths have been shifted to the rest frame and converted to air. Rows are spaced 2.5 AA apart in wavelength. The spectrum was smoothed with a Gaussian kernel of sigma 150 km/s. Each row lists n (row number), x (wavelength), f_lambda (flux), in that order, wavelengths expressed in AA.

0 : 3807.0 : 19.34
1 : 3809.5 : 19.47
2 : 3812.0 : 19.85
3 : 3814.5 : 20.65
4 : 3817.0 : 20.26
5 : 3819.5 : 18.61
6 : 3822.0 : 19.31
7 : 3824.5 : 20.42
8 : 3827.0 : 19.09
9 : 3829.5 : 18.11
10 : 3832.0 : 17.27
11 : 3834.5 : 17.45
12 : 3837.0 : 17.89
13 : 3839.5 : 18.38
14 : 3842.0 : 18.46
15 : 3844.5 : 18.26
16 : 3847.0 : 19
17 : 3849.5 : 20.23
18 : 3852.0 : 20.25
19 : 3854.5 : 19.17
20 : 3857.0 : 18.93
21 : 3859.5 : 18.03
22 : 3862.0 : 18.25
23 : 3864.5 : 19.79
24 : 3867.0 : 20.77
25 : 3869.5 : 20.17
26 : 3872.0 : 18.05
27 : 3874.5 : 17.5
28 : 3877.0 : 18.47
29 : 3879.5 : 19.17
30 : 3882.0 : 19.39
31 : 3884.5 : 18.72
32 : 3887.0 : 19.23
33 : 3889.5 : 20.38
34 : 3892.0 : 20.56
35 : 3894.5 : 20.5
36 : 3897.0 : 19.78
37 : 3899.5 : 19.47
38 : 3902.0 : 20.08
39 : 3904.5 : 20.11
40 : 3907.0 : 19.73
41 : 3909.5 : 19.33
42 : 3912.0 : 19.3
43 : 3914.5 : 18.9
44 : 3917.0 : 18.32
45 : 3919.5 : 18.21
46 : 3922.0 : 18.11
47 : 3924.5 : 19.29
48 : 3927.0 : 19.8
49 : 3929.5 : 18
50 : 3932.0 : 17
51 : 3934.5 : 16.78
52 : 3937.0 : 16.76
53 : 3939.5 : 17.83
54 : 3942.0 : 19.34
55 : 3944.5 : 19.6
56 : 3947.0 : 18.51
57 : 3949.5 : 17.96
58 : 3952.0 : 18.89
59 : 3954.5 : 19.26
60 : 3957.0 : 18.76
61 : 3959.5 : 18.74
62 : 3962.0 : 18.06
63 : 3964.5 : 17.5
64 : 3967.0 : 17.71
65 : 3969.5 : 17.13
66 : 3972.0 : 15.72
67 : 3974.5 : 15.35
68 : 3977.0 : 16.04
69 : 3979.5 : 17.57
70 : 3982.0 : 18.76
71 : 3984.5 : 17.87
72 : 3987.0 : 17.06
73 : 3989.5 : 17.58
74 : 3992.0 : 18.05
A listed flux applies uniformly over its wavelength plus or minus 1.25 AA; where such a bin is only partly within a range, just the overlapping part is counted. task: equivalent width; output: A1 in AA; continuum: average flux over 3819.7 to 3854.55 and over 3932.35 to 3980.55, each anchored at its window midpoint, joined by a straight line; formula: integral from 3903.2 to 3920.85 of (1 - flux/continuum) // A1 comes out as -1.0 AA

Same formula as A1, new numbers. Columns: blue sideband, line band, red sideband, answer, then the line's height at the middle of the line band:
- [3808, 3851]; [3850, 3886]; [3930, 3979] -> -0.9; 18.6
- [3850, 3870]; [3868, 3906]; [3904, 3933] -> -0.6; 19.1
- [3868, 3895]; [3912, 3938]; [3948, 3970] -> 0.7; 18.7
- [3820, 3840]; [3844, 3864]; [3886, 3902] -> 0.0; 19.1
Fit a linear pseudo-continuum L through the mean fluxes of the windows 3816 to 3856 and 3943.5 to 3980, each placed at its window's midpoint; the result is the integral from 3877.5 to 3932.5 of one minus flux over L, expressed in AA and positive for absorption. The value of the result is -3.0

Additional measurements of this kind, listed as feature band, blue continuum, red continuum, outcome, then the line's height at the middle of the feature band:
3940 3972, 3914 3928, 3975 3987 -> -0.7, 17.9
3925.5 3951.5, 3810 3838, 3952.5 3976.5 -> -0.5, 17.8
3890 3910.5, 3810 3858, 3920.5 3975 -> -1.7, 18.5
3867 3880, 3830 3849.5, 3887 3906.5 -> 0.3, 19.3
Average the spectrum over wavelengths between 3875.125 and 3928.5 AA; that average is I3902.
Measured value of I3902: 19.3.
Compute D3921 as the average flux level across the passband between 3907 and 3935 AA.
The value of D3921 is 18.6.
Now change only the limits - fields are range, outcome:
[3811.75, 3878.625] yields 19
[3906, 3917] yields 19.2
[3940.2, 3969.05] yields 18.5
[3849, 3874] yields 19.3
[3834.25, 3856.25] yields 18.9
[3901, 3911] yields 19.8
